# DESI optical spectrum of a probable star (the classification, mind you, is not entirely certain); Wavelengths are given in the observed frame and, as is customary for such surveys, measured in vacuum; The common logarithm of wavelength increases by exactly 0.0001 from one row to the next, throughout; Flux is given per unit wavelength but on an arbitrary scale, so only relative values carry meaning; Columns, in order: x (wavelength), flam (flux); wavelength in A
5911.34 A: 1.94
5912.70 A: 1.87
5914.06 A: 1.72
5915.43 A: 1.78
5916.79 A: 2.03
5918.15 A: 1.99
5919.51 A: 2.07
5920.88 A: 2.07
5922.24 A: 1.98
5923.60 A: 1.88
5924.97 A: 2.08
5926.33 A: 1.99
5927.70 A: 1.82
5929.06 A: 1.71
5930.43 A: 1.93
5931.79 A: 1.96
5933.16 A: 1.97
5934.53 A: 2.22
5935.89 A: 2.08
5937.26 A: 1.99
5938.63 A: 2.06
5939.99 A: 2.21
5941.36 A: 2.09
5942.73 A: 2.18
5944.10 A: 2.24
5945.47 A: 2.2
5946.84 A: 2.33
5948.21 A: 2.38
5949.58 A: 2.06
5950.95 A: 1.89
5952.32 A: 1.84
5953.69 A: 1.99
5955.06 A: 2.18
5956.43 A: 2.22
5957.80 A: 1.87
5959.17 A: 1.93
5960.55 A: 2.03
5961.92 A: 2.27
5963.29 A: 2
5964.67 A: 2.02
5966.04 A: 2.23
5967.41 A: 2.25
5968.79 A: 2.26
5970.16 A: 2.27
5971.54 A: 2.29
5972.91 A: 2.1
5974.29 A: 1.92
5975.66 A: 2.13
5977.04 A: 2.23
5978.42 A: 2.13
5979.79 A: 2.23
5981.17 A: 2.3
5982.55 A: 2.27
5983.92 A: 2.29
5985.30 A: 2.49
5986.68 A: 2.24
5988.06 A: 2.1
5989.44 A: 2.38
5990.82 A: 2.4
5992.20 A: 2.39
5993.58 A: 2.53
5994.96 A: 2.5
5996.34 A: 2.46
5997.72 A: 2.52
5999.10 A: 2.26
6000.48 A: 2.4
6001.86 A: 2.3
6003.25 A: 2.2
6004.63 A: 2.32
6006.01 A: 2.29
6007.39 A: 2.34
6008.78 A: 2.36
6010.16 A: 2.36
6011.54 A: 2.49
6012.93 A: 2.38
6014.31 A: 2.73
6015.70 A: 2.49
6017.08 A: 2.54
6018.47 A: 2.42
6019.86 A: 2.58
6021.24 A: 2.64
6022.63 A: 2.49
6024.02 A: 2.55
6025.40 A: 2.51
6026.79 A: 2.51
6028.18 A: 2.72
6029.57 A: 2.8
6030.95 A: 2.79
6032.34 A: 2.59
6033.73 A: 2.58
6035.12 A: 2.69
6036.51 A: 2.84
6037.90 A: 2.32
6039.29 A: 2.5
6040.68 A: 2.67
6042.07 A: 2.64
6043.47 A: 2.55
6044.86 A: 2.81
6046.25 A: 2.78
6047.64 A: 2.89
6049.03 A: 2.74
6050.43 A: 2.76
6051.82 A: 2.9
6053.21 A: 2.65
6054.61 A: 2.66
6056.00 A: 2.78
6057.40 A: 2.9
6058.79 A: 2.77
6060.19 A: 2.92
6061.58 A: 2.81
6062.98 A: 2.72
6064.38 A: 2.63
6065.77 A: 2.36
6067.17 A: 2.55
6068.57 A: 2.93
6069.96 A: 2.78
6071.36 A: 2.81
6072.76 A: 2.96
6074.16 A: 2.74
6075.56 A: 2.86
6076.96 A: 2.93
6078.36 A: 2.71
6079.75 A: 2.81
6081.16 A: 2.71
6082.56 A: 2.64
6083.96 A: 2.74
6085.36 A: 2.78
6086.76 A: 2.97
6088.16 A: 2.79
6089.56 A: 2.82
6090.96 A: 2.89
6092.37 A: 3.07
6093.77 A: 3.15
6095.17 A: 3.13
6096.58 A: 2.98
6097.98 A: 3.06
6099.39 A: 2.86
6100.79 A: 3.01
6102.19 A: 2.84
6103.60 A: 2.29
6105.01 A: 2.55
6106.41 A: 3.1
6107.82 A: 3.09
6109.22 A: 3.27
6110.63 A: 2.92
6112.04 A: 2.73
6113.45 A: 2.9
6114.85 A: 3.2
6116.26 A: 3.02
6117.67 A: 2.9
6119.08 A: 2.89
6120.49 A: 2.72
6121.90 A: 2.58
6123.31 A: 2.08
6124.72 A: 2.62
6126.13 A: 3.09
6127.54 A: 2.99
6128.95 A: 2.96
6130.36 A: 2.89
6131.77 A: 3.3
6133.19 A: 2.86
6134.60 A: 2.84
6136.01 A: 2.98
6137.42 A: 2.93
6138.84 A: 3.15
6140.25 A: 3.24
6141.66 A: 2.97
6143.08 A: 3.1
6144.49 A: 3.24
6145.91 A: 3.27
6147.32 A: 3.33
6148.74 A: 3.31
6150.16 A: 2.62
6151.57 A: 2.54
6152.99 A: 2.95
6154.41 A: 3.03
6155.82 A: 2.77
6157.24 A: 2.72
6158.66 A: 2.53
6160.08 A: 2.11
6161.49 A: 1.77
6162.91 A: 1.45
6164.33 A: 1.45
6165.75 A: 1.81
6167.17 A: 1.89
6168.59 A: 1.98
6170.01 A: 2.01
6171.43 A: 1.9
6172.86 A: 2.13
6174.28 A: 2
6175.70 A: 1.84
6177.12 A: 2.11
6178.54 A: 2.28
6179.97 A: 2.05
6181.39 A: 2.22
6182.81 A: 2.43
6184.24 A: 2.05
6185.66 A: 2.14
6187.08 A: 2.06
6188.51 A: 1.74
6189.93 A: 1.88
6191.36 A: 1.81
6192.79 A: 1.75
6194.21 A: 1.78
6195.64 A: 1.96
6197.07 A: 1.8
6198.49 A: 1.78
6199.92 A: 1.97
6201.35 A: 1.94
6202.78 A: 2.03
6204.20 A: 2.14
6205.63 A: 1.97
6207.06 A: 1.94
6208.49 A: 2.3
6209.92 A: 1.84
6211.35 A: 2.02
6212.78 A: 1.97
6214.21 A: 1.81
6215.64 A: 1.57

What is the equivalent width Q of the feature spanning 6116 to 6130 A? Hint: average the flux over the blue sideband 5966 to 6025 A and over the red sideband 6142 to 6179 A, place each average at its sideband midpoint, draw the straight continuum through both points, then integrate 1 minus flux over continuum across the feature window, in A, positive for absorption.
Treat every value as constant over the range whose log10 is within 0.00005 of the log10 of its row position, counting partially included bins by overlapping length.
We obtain -2.3 A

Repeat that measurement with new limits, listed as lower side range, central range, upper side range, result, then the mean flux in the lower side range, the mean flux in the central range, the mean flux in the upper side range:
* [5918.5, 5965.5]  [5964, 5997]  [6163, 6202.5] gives -3.78 A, 2.05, 2.27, 1.95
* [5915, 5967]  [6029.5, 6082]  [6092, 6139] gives -2.41 A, 2.05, 2.73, 2.91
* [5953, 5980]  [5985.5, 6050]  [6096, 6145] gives -3.33 A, 2.13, 2.51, 2.92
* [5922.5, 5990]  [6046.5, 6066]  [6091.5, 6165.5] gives -1.78 A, 2.12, 2.76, 2.83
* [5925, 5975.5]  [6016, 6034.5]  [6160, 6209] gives -4.99 A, 2.08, 2.59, 1.95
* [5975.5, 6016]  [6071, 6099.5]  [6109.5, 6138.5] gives -1.65 A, 2.35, 2.88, 2.88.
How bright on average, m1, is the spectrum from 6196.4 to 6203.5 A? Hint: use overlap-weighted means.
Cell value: 1.91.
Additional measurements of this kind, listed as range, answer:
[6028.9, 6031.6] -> 2.8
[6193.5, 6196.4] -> 1.87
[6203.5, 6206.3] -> 2.05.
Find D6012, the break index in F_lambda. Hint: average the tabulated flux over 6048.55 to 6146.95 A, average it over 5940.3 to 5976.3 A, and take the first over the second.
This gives 1.35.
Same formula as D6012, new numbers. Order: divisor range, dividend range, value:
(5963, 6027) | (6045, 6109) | 1.20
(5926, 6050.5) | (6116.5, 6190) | 1.09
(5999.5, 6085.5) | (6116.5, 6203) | 0.92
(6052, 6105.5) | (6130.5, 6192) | 0.87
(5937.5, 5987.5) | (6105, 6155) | 1.37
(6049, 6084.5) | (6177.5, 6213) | 0.72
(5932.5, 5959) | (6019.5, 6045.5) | 1.25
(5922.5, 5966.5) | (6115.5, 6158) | 1.42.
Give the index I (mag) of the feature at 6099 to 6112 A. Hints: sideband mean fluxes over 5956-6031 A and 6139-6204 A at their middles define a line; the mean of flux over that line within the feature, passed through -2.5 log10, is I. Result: -0.25 mag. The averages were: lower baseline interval 2.34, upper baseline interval 2.27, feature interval 2.87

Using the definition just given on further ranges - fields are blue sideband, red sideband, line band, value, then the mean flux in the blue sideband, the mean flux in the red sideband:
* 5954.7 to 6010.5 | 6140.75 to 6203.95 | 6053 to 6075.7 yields -0.221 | 2.25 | 2.24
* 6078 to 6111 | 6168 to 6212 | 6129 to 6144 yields -0.211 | 2.88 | 2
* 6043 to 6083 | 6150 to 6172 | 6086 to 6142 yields -0.179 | 2.76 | 2.21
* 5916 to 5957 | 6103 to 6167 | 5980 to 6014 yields -0.041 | 2.05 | 2.77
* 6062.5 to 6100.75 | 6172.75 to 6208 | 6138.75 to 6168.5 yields -0.141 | 2.83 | 1.99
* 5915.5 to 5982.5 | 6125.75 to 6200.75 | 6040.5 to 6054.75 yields -0.221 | 2.08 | 2.41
